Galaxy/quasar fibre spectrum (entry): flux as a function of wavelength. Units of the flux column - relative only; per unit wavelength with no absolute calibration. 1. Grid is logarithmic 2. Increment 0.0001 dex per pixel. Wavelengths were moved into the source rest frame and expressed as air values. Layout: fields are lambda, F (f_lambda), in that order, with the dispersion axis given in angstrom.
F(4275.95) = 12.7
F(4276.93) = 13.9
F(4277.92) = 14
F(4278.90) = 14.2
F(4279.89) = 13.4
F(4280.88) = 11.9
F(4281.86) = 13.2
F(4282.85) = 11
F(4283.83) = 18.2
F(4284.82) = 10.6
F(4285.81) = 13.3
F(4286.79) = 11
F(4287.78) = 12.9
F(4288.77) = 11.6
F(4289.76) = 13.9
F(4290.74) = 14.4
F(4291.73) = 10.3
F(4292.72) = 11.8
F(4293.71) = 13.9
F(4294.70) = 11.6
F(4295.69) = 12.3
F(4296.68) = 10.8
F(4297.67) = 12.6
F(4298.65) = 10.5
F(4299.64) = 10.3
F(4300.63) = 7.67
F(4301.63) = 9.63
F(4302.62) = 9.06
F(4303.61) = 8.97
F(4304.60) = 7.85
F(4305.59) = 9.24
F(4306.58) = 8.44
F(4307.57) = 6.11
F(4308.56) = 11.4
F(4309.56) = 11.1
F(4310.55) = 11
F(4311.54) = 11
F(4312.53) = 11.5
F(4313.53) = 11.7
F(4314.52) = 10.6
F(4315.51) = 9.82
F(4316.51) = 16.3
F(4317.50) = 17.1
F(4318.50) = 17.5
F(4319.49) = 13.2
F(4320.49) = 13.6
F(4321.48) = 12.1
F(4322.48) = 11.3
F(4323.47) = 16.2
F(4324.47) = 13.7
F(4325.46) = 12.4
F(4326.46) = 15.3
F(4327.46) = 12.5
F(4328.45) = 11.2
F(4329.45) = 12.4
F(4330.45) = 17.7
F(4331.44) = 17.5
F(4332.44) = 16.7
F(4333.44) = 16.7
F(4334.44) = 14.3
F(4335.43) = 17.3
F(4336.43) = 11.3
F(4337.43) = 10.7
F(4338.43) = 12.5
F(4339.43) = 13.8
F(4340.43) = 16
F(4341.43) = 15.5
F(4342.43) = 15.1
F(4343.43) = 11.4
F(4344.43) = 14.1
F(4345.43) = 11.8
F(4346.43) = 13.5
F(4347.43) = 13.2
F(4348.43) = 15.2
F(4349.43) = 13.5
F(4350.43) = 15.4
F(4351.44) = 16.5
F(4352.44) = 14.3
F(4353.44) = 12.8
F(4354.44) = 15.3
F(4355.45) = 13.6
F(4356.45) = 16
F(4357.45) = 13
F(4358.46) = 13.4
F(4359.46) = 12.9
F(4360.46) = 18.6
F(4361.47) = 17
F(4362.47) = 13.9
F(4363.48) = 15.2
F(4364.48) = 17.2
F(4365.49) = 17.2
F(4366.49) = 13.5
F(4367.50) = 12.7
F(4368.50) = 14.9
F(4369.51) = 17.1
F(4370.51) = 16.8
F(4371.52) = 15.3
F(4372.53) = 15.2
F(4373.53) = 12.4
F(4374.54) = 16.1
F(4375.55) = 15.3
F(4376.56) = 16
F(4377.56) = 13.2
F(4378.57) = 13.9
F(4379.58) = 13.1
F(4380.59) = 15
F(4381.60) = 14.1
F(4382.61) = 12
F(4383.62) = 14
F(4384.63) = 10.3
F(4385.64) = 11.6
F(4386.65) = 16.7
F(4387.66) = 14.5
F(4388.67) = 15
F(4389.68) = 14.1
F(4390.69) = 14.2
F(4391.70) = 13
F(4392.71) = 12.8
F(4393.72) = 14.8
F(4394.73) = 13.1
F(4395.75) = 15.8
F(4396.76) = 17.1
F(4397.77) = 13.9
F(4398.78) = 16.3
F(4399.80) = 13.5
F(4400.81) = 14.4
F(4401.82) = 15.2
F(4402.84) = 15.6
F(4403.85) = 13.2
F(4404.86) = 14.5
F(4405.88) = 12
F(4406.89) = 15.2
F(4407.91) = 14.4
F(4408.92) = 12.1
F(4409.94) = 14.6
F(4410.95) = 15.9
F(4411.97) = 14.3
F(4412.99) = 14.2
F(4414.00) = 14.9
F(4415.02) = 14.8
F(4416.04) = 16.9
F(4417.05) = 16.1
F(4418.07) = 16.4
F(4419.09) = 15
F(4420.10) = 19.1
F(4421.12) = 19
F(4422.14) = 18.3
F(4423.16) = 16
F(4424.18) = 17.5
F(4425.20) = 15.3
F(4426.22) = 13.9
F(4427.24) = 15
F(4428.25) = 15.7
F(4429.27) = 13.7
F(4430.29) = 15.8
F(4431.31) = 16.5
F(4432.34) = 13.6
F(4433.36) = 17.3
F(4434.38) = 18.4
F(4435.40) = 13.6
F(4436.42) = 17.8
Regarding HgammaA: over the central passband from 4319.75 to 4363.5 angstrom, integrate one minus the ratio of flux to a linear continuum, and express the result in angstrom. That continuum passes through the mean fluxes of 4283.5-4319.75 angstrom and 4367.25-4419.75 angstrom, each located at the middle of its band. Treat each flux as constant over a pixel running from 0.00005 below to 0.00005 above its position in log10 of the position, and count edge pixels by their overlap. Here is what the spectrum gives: -4.7 angstrom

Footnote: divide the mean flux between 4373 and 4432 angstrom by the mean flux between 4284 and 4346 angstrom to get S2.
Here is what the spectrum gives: 1.2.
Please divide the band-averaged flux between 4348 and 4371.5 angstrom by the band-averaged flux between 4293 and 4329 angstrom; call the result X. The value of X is 1.29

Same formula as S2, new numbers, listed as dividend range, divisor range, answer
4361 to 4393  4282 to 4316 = 1.31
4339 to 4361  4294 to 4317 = 1.37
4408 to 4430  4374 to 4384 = 1.10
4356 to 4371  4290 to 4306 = 1.42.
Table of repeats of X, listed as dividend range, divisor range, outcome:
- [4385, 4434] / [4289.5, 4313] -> 1.42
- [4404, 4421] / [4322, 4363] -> 1.06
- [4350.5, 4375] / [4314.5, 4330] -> 1.11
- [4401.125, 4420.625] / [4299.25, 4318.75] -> 1.39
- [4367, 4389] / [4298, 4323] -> 1.29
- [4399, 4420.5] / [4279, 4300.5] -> 1.21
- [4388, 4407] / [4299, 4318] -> 1.38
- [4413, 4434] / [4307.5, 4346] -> 1.19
